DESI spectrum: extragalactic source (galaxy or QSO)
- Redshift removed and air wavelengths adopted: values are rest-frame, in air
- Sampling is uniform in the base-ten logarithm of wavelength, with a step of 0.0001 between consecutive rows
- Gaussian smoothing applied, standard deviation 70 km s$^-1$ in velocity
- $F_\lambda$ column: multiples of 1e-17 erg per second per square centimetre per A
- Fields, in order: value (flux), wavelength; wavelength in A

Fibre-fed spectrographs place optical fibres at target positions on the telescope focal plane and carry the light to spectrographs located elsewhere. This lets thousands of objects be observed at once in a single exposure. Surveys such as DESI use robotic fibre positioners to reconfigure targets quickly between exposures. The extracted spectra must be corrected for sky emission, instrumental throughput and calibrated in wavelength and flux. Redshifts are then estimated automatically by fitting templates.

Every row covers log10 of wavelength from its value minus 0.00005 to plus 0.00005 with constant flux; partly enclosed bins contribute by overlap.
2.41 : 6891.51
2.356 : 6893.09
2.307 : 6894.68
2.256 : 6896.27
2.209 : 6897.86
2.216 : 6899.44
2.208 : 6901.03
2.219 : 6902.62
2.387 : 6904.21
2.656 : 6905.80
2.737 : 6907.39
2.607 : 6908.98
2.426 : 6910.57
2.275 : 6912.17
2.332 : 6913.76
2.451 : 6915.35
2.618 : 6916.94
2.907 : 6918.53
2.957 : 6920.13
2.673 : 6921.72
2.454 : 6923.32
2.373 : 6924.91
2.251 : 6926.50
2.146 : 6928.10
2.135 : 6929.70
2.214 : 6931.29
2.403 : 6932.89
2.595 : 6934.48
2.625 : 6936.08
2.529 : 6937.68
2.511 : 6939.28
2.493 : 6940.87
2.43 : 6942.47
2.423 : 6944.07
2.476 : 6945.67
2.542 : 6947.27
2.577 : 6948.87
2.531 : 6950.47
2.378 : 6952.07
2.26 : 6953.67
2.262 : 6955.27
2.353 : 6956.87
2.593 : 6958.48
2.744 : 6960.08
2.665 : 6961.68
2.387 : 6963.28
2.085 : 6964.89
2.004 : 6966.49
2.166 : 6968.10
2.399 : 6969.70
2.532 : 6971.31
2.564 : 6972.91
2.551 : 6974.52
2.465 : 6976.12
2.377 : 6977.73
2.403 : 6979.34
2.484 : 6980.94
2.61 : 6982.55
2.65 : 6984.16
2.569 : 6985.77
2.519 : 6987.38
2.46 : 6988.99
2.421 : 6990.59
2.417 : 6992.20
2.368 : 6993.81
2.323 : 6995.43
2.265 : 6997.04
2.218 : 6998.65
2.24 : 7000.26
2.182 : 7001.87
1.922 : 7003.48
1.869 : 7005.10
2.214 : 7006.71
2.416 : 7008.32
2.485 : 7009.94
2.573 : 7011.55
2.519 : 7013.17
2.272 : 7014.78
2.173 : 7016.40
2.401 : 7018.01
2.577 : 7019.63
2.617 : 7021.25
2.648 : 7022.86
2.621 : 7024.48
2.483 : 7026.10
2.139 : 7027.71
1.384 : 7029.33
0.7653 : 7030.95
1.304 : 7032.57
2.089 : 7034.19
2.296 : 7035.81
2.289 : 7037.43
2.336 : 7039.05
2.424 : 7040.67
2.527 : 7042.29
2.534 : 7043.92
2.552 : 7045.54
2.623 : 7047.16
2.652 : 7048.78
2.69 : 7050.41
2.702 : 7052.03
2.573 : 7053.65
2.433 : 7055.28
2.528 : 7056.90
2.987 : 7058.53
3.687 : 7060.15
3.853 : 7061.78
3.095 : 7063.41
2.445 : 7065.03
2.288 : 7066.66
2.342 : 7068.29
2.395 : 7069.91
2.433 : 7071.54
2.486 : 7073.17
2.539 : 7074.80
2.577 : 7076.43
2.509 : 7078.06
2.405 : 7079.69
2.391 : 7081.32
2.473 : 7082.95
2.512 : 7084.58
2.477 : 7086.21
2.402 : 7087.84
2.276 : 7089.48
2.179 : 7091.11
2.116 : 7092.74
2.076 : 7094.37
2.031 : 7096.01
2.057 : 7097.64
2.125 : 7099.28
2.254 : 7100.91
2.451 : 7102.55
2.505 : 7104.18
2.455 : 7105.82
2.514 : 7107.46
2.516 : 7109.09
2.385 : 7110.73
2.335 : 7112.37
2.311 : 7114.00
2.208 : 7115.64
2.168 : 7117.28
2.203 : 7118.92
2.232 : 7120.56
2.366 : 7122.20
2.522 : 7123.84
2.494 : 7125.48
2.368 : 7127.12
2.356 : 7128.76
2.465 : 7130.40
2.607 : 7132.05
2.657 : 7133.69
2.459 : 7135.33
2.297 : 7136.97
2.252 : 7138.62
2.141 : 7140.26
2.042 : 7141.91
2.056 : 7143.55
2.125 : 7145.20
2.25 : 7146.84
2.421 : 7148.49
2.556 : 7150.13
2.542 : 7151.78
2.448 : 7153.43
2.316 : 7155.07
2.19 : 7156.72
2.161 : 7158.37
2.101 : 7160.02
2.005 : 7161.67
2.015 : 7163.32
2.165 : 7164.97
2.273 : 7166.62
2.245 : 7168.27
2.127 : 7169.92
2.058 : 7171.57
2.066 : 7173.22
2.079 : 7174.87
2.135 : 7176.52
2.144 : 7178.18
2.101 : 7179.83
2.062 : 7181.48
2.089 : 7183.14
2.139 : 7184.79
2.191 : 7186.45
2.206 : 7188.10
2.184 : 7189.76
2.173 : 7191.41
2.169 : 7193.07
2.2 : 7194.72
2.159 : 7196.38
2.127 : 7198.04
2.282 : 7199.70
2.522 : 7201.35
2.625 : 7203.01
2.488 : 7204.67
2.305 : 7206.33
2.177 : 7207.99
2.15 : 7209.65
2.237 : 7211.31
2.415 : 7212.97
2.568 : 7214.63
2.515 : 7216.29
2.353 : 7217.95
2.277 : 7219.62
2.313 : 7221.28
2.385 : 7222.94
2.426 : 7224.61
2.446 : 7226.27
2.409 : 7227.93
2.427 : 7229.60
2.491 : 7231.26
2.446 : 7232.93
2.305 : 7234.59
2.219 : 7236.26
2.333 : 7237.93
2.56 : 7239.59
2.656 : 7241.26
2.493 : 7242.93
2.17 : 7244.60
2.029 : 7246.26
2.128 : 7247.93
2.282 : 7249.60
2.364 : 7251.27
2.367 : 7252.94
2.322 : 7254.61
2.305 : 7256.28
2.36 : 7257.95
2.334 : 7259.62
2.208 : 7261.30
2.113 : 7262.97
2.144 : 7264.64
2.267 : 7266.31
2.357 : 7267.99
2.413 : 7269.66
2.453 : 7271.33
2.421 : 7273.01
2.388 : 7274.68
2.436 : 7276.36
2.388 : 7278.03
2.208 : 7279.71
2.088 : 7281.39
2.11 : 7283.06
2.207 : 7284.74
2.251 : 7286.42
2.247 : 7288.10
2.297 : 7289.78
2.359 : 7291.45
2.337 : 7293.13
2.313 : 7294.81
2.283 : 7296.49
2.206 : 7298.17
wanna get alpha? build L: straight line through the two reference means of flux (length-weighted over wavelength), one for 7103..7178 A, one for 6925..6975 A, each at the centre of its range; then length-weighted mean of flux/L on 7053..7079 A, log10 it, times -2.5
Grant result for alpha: -0.15 mag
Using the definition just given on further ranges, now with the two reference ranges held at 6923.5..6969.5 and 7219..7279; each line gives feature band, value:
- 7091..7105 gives 0.08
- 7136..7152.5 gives 0.04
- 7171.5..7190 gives 0.11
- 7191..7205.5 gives 0.02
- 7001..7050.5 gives 0.05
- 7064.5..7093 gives -0.01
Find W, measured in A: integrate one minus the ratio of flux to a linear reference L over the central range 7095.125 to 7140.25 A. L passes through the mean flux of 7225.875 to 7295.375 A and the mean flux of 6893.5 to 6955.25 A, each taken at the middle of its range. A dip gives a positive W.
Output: 0.4 A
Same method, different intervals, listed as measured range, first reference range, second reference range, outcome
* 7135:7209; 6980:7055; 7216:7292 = 3.6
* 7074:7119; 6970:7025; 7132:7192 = -0.9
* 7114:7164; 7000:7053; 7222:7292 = 0.1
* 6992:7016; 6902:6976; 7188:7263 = 1.4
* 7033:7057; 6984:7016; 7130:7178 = -1.6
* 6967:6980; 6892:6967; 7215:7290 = 0.0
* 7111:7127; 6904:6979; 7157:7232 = -0.1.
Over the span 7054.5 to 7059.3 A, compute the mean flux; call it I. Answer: 2.65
